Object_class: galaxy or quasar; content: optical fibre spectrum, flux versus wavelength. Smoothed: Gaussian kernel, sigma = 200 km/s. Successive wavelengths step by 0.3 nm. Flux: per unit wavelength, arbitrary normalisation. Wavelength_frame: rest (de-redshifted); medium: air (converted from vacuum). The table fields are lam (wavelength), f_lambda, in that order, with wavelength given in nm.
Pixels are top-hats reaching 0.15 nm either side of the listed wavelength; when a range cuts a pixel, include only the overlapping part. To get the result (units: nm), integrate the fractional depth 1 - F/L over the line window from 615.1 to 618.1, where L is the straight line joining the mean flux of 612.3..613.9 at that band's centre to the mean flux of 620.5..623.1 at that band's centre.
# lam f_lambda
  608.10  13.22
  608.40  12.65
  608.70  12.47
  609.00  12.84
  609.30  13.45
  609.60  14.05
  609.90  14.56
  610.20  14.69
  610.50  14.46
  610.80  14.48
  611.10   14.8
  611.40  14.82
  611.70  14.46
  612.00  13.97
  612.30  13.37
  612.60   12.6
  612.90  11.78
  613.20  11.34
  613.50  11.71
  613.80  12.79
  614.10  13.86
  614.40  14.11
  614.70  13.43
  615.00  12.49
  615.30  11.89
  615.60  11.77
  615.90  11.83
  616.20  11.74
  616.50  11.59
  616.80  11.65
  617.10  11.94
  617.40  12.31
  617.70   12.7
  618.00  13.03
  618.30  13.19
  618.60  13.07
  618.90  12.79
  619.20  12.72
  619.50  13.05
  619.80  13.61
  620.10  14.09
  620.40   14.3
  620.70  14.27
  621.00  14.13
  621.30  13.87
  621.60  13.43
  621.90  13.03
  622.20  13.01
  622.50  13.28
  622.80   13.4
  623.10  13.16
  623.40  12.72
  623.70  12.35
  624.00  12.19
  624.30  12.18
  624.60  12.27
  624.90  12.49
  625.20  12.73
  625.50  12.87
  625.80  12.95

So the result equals 0.16 nm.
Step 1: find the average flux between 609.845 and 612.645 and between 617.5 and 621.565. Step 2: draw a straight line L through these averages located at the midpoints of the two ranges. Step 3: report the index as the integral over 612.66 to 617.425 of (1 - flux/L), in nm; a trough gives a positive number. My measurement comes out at 0.56 nm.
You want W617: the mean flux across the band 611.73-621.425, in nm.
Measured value 12.9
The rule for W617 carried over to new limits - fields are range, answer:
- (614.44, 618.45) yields 12.3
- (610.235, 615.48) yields 13.3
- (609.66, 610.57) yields 14.5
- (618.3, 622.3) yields 13.5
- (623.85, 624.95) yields 12.3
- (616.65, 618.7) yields 12.5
